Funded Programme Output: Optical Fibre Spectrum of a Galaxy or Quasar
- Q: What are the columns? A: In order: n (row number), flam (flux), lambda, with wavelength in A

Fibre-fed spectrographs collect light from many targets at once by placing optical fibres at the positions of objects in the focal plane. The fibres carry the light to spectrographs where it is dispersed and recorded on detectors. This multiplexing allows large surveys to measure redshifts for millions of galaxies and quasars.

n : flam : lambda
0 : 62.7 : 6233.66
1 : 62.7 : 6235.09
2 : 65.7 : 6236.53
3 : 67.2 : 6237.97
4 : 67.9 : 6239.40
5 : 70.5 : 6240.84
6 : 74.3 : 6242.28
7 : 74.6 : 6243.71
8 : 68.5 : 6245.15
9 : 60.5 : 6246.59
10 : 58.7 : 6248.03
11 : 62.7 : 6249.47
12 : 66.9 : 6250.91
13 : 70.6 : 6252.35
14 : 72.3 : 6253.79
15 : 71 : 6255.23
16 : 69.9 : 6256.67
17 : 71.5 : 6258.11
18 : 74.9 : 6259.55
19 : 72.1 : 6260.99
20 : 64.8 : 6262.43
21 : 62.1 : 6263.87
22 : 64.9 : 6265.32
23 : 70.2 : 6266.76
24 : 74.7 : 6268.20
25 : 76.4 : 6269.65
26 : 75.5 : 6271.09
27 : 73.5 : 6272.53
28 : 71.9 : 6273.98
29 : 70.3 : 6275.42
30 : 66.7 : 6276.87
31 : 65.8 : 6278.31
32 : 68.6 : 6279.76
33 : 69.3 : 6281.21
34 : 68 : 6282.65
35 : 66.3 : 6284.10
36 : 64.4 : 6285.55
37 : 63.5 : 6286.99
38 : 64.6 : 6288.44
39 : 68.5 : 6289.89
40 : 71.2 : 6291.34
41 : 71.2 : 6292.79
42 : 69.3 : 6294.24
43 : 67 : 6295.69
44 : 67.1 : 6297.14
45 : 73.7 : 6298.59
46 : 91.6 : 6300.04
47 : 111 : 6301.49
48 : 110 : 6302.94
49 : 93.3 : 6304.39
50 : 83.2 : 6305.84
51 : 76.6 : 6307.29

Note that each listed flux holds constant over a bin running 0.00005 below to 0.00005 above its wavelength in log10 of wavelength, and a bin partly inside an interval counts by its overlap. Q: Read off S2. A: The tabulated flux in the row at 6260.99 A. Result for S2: 72.1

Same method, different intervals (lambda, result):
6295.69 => 67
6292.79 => 71.2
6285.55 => 64.4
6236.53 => 65.7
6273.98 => 71.9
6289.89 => 68.5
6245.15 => 68.5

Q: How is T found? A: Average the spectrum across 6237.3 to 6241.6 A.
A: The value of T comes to 68.6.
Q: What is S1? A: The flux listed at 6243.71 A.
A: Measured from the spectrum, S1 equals 74.6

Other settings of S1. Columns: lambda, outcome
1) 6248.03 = 58.7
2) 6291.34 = 71.2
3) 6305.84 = 83.2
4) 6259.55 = 74.9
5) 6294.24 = 69.3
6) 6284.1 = 66.3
